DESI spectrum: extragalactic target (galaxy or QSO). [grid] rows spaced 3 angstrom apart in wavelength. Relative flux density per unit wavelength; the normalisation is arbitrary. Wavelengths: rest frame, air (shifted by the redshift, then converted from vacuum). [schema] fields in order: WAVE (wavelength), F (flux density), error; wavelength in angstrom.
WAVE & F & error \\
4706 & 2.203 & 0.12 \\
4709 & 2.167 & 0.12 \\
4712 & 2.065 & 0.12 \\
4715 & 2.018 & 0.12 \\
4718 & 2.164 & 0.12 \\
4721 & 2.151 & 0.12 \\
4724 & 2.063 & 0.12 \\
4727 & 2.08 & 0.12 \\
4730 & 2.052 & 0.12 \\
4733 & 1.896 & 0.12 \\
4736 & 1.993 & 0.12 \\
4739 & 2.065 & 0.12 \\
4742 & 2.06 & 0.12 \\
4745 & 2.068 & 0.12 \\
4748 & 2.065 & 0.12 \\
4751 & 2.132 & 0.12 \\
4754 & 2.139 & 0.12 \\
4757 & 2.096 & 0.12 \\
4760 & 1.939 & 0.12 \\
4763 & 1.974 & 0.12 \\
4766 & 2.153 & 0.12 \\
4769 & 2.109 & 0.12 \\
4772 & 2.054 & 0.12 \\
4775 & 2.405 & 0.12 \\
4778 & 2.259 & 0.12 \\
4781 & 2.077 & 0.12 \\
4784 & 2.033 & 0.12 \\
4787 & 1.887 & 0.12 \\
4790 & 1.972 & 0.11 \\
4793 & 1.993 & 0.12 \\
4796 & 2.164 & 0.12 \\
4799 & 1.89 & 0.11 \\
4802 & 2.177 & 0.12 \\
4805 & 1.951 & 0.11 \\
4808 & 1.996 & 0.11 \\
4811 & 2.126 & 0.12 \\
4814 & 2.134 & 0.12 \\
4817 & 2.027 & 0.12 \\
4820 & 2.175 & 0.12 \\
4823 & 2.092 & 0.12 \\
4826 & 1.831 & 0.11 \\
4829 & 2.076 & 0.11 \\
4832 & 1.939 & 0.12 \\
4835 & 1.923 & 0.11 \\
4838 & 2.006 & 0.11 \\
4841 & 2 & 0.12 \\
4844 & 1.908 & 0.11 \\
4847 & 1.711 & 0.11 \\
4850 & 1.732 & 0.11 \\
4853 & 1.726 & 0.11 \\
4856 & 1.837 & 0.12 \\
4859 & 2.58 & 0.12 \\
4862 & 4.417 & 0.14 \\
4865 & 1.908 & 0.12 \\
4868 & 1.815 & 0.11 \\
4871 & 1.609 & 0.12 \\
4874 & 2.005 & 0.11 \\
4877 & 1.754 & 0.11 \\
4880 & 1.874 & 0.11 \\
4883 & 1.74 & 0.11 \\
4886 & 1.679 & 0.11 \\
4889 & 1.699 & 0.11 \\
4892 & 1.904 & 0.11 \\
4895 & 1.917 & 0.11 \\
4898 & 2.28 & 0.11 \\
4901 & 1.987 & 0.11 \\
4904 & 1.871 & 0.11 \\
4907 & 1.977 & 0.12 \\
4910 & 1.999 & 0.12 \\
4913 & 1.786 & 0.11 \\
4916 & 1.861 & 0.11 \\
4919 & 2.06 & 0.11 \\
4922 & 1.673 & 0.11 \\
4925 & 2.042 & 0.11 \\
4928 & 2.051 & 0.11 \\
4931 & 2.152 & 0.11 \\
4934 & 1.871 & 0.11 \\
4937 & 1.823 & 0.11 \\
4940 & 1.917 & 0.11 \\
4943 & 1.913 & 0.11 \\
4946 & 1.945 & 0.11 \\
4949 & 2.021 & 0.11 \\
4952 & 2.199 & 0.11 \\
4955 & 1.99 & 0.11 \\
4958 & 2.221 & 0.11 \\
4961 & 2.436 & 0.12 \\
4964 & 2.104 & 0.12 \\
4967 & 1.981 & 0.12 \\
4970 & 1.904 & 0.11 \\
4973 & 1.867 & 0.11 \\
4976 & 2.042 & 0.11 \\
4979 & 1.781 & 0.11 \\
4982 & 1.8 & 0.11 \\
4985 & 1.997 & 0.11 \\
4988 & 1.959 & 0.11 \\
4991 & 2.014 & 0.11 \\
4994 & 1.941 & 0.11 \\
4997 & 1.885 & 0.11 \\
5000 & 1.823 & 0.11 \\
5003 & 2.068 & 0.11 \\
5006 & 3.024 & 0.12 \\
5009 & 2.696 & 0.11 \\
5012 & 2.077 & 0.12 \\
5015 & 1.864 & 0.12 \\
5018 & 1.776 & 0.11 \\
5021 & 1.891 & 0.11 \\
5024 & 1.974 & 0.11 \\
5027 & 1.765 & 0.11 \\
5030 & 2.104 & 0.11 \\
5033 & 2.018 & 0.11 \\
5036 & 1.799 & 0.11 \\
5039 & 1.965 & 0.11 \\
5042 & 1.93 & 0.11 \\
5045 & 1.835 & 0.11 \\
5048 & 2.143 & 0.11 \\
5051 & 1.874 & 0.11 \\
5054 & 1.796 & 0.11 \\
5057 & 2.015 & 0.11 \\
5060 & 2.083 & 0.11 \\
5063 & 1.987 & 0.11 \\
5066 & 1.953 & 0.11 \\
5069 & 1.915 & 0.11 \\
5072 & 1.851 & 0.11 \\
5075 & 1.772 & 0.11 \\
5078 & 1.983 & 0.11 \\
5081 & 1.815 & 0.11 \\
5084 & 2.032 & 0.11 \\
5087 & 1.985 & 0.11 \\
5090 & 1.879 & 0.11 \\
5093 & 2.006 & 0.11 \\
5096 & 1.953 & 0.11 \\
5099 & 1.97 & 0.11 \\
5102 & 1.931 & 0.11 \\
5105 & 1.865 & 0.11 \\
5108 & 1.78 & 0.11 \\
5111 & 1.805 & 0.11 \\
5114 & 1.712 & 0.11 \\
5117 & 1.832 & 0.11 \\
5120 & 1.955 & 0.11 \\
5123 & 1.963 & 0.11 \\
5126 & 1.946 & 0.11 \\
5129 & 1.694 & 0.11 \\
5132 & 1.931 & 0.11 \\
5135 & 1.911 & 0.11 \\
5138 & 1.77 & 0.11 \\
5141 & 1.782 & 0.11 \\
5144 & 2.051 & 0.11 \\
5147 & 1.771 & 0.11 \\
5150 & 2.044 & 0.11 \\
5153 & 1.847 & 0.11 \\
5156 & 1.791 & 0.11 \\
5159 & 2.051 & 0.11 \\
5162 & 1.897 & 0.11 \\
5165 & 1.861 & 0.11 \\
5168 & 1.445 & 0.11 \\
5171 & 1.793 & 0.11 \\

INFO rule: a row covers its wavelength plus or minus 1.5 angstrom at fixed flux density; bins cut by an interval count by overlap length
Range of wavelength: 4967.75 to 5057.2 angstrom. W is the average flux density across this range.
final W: 1.99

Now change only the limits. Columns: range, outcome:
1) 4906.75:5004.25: 1.97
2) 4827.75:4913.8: 1.99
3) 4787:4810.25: 2.02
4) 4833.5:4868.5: 2.14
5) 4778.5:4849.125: 2.01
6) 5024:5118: 1.92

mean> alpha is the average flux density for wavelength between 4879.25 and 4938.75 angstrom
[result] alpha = 1.91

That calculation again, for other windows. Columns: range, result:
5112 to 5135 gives 1.86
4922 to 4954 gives 1.98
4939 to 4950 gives 1.95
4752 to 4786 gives 2.11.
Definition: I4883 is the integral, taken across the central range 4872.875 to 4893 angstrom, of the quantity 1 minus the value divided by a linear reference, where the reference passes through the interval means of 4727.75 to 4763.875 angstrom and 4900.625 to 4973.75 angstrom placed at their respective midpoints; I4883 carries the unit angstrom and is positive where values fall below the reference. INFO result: 2.0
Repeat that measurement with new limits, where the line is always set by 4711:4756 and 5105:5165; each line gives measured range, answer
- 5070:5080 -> 0.16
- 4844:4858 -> 1.48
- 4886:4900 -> 0.47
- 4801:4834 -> -0.28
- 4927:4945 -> 0.15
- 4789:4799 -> 0.07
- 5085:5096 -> -0.39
